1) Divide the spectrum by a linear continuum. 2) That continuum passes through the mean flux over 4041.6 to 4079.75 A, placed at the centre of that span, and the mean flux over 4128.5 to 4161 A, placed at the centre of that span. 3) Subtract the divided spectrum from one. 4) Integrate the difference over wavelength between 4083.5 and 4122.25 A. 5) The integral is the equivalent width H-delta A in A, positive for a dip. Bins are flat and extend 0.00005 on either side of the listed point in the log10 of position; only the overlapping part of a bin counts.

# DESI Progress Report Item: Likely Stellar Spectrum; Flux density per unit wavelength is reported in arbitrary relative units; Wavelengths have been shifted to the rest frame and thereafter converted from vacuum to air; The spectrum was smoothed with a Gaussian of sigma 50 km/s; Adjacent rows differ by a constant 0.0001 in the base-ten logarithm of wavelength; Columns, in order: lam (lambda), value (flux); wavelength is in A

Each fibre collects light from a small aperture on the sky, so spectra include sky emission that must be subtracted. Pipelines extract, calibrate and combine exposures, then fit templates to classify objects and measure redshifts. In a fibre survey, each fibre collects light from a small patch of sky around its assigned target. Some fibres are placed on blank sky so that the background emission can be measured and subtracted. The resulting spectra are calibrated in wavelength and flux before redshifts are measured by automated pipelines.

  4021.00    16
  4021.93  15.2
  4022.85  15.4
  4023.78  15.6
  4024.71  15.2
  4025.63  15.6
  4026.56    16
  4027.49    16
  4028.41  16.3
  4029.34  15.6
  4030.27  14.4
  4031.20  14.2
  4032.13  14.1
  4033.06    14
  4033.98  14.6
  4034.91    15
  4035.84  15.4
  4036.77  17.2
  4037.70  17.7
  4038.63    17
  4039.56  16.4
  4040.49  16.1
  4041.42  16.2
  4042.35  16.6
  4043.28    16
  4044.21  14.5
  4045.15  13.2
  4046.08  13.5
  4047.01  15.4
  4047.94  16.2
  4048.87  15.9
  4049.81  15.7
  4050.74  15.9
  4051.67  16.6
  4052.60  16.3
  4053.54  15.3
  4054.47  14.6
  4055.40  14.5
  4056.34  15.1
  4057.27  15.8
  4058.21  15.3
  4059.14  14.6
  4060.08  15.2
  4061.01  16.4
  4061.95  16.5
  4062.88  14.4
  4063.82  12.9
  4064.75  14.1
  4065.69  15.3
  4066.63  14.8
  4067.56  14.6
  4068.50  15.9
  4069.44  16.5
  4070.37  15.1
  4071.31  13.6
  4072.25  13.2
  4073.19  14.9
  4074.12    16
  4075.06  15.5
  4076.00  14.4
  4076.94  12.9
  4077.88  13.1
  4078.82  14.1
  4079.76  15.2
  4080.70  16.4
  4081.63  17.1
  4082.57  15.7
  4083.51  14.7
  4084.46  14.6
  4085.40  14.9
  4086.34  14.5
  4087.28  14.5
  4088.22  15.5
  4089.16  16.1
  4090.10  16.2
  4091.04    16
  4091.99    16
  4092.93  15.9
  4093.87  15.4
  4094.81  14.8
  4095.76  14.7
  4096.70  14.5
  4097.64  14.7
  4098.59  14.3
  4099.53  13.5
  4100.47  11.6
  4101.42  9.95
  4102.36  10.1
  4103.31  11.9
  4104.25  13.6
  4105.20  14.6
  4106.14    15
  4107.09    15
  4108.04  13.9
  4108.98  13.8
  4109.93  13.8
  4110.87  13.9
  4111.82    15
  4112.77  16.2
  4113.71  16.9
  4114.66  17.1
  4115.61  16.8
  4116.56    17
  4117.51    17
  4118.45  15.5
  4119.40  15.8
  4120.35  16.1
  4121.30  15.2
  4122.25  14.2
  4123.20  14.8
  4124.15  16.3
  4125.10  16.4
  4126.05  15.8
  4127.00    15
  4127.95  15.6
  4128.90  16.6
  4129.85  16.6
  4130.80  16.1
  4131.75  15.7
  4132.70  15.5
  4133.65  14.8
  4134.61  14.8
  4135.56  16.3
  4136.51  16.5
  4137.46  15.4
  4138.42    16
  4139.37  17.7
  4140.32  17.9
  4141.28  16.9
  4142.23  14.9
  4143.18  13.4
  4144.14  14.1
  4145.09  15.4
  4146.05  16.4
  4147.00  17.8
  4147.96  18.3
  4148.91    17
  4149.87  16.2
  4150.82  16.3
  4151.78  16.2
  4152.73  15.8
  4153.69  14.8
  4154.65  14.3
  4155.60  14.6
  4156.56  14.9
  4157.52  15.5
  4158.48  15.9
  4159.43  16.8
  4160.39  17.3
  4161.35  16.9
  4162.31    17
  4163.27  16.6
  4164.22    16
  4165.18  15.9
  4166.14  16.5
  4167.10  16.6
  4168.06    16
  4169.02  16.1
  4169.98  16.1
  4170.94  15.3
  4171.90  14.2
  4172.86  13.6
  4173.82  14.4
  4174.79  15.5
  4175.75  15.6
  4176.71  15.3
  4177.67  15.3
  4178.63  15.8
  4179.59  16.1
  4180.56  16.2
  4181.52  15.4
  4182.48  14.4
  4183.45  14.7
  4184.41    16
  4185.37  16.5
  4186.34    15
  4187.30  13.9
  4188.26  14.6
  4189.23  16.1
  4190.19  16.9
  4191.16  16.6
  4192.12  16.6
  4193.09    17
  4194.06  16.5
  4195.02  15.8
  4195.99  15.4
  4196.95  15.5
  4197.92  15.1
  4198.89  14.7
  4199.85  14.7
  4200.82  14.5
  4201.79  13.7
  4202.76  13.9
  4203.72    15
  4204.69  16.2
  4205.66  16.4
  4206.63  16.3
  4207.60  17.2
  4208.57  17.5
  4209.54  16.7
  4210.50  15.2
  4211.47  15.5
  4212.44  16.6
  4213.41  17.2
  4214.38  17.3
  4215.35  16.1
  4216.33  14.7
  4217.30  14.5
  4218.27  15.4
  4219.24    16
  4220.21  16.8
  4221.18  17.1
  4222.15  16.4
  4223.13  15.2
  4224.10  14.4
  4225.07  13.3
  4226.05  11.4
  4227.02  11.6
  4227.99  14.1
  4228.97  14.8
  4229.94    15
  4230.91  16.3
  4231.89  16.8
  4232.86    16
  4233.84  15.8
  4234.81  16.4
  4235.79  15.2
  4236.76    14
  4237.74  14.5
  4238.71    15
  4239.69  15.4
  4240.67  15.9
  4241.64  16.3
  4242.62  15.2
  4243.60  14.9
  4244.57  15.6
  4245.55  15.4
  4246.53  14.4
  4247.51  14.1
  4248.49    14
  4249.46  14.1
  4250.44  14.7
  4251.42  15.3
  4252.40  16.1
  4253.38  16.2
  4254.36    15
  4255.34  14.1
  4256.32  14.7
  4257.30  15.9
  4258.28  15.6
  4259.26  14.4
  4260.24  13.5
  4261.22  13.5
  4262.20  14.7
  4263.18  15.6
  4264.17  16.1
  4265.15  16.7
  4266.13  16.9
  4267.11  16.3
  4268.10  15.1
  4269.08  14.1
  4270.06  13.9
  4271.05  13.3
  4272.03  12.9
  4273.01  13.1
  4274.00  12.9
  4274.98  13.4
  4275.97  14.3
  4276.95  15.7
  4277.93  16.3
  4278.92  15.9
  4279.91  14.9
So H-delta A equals 1.76 A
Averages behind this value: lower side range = 15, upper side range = 16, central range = 14.8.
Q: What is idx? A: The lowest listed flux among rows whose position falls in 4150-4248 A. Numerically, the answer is 11.4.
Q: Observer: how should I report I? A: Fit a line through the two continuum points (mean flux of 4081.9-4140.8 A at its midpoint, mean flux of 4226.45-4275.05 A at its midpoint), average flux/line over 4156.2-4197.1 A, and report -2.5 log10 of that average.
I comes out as -0.052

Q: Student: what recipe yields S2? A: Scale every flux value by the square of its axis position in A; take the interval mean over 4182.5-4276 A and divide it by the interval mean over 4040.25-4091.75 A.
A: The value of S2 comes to 1.09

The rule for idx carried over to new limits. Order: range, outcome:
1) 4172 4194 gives 13.6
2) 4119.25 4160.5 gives 13.4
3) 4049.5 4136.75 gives 9.95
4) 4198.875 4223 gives 13.7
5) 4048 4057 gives 14.5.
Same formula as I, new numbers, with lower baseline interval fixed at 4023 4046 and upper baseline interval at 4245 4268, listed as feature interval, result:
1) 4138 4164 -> -0.06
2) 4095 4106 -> 0.17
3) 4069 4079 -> 0.07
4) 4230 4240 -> -0.03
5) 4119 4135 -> -0.02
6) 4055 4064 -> 0.02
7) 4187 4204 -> -0.01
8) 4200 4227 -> -0.02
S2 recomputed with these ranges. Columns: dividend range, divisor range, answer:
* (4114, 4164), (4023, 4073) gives 1.09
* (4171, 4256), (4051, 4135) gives 1.08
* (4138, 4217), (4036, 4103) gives 1.11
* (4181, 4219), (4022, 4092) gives 1.10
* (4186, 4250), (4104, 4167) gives 1.01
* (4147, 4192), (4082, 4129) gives 1.09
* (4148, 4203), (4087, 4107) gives 1.14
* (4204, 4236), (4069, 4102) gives 1.13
